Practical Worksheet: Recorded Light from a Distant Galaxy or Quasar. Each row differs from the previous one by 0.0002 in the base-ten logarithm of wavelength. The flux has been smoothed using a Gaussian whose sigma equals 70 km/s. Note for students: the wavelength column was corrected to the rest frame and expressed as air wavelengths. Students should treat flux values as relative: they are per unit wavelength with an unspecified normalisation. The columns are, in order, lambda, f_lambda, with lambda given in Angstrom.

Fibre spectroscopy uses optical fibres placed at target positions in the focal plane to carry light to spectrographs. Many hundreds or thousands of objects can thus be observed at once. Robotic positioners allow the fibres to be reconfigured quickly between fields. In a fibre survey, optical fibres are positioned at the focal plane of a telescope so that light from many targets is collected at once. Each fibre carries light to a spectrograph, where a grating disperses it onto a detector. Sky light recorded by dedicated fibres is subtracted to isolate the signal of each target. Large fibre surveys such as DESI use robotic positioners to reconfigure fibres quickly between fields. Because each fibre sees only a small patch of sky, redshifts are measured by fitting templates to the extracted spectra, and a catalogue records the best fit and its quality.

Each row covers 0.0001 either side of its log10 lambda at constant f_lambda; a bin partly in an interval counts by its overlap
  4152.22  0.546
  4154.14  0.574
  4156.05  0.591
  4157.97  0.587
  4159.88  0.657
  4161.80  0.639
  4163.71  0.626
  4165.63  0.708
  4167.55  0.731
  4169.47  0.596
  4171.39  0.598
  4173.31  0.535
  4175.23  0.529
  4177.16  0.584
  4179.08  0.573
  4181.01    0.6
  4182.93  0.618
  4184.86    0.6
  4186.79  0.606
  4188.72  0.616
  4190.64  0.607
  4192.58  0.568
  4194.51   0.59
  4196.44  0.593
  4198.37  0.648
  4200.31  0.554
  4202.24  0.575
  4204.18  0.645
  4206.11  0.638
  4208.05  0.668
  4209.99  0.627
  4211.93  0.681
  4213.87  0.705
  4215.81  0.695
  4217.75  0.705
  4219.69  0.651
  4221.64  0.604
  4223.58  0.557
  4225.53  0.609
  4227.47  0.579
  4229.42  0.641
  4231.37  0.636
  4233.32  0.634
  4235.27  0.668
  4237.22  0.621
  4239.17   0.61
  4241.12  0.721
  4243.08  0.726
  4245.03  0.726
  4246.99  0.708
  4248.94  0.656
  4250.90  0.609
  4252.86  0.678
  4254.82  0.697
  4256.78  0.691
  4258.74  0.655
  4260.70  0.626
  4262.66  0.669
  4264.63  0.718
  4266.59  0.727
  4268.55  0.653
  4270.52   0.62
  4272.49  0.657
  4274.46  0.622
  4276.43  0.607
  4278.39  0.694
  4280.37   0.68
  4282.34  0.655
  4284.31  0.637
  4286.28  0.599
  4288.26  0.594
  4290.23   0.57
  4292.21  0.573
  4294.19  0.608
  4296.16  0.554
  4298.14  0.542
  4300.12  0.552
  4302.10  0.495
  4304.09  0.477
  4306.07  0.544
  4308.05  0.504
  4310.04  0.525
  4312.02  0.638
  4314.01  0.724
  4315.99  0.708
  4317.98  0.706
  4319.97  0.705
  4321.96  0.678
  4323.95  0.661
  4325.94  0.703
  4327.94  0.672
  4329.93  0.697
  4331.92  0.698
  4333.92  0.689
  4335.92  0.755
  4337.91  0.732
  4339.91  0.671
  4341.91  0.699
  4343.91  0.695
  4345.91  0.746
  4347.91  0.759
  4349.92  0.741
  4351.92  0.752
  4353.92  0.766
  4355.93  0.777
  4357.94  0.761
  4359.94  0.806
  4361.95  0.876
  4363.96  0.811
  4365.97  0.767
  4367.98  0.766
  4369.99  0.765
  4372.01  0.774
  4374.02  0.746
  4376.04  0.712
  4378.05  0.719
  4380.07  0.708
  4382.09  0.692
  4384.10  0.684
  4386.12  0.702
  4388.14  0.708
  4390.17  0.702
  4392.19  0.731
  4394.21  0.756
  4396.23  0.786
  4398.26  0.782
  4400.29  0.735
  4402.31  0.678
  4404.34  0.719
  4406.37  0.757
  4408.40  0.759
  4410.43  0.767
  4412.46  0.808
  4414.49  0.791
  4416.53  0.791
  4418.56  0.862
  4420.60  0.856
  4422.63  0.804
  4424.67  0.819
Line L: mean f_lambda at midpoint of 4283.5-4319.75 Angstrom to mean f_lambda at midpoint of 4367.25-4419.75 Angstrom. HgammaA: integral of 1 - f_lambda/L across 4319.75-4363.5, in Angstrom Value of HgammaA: -4.8 Angstrom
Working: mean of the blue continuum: 0.588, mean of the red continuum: 0.746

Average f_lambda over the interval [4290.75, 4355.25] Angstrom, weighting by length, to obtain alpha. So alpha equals 0.656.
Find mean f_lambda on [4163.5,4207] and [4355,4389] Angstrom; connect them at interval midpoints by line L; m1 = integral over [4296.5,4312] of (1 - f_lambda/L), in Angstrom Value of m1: 3.77 Angstrom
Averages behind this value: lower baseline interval 0.606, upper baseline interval 0.752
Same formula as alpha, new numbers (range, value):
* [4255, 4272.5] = 0.67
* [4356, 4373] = 0.79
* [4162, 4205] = 0.605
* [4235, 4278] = 0.667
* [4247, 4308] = 0.621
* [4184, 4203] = 0.596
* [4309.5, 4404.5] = 0.726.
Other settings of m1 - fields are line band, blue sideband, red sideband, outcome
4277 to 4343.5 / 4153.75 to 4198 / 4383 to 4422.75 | 5.88 Angstrom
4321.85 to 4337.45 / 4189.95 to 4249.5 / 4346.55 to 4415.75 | 0.44 Angstrom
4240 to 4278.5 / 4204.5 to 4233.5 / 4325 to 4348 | -0.45 Angstrom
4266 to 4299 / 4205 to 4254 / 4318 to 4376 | 3.30 Angstrom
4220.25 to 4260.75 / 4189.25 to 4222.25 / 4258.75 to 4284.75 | -0.24 Angstrom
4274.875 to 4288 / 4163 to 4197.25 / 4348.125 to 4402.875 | 0.73 Angstrom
